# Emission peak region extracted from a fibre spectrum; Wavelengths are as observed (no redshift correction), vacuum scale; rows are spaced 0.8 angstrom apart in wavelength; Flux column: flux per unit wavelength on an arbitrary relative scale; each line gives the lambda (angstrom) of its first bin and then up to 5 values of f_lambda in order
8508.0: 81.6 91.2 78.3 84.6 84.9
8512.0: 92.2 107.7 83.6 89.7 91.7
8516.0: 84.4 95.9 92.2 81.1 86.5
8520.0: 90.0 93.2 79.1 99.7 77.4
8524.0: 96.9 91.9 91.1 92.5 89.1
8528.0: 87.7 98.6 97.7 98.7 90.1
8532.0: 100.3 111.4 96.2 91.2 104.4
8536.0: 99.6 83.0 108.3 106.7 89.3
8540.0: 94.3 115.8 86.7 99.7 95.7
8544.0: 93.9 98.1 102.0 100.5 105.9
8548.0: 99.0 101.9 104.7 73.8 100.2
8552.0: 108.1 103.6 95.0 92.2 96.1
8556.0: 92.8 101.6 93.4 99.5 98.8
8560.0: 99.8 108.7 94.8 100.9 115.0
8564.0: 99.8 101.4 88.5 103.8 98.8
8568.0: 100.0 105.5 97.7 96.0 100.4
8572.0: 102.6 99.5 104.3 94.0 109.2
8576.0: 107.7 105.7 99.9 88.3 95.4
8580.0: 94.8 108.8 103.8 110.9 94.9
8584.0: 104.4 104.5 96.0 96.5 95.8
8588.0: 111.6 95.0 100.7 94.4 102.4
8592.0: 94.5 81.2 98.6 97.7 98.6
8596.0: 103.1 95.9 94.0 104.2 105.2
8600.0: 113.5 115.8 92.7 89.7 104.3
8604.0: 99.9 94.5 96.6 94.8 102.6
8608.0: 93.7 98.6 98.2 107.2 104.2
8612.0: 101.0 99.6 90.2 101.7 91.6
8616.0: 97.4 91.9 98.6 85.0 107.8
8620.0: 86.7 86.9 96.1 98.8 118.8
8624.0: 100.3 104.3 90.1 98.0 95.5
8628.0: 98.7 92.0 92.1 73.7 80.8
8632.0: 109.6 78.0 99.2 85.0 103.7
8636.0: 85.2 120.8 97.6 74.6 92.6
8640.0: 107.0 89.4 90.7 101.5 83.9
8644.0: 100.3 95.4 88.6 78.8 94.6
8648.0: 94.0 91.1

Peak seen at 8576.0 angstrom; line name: Mg II 2798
